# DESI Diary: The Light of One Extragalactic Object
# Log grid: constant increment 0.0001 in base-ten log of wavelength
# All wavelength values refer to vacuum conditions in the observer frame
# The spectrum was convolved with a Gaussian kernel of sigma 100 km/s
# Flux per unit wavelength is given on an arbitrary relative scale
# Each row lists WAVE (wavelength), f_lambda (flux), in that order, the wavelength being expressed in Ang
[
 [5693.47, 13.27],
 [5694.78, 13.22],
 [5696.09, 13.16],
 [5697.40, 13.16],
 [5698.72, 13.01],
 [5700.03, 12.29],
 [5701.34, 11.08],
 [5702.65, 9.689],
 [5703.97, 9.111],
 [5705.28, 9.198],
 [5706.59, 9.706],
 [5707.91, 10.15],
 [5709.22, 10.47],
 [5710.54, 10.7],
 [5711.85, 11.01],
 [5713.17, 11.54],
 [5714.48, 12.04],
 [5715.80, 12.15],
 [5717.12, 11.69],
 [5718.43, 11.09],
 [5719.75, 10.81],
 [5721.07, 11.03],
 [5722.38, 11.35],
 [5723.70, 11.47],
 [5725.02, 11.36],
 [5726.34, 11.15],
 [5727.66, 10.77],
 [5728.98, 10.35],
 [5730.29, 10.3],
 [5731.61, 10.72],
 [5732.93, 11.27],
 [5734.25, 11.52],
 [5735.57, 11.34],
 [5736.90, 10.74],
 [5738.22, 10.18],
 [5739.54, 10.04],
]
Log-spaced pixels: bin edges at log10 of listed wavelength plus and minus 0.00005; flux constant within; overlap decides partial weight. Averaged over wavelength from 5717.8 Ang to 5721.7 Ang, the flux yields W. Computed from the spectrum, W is 11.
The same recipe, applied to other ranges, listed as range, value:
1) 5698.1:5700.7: 12.7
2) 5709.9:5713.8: 11.1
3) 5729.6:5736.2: 11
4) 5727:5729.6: 10.6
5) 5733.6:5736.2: 11.4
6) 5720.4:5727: 11.3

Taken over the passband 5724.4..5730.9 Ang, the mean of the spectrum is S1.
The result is 10.8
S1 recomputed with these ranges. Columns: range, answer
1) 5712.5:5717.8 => 11.8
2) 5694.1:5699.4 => 13.1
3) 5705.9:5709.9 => 10.1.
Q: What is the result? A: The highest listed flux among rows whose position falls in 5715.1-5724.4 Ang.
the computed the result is 12.15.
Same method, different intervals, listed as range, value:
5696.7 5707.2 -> 13.16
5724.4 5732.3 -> 11.36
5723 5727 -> 11.47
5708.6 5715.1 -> 12.04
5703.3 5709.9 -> 10.47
